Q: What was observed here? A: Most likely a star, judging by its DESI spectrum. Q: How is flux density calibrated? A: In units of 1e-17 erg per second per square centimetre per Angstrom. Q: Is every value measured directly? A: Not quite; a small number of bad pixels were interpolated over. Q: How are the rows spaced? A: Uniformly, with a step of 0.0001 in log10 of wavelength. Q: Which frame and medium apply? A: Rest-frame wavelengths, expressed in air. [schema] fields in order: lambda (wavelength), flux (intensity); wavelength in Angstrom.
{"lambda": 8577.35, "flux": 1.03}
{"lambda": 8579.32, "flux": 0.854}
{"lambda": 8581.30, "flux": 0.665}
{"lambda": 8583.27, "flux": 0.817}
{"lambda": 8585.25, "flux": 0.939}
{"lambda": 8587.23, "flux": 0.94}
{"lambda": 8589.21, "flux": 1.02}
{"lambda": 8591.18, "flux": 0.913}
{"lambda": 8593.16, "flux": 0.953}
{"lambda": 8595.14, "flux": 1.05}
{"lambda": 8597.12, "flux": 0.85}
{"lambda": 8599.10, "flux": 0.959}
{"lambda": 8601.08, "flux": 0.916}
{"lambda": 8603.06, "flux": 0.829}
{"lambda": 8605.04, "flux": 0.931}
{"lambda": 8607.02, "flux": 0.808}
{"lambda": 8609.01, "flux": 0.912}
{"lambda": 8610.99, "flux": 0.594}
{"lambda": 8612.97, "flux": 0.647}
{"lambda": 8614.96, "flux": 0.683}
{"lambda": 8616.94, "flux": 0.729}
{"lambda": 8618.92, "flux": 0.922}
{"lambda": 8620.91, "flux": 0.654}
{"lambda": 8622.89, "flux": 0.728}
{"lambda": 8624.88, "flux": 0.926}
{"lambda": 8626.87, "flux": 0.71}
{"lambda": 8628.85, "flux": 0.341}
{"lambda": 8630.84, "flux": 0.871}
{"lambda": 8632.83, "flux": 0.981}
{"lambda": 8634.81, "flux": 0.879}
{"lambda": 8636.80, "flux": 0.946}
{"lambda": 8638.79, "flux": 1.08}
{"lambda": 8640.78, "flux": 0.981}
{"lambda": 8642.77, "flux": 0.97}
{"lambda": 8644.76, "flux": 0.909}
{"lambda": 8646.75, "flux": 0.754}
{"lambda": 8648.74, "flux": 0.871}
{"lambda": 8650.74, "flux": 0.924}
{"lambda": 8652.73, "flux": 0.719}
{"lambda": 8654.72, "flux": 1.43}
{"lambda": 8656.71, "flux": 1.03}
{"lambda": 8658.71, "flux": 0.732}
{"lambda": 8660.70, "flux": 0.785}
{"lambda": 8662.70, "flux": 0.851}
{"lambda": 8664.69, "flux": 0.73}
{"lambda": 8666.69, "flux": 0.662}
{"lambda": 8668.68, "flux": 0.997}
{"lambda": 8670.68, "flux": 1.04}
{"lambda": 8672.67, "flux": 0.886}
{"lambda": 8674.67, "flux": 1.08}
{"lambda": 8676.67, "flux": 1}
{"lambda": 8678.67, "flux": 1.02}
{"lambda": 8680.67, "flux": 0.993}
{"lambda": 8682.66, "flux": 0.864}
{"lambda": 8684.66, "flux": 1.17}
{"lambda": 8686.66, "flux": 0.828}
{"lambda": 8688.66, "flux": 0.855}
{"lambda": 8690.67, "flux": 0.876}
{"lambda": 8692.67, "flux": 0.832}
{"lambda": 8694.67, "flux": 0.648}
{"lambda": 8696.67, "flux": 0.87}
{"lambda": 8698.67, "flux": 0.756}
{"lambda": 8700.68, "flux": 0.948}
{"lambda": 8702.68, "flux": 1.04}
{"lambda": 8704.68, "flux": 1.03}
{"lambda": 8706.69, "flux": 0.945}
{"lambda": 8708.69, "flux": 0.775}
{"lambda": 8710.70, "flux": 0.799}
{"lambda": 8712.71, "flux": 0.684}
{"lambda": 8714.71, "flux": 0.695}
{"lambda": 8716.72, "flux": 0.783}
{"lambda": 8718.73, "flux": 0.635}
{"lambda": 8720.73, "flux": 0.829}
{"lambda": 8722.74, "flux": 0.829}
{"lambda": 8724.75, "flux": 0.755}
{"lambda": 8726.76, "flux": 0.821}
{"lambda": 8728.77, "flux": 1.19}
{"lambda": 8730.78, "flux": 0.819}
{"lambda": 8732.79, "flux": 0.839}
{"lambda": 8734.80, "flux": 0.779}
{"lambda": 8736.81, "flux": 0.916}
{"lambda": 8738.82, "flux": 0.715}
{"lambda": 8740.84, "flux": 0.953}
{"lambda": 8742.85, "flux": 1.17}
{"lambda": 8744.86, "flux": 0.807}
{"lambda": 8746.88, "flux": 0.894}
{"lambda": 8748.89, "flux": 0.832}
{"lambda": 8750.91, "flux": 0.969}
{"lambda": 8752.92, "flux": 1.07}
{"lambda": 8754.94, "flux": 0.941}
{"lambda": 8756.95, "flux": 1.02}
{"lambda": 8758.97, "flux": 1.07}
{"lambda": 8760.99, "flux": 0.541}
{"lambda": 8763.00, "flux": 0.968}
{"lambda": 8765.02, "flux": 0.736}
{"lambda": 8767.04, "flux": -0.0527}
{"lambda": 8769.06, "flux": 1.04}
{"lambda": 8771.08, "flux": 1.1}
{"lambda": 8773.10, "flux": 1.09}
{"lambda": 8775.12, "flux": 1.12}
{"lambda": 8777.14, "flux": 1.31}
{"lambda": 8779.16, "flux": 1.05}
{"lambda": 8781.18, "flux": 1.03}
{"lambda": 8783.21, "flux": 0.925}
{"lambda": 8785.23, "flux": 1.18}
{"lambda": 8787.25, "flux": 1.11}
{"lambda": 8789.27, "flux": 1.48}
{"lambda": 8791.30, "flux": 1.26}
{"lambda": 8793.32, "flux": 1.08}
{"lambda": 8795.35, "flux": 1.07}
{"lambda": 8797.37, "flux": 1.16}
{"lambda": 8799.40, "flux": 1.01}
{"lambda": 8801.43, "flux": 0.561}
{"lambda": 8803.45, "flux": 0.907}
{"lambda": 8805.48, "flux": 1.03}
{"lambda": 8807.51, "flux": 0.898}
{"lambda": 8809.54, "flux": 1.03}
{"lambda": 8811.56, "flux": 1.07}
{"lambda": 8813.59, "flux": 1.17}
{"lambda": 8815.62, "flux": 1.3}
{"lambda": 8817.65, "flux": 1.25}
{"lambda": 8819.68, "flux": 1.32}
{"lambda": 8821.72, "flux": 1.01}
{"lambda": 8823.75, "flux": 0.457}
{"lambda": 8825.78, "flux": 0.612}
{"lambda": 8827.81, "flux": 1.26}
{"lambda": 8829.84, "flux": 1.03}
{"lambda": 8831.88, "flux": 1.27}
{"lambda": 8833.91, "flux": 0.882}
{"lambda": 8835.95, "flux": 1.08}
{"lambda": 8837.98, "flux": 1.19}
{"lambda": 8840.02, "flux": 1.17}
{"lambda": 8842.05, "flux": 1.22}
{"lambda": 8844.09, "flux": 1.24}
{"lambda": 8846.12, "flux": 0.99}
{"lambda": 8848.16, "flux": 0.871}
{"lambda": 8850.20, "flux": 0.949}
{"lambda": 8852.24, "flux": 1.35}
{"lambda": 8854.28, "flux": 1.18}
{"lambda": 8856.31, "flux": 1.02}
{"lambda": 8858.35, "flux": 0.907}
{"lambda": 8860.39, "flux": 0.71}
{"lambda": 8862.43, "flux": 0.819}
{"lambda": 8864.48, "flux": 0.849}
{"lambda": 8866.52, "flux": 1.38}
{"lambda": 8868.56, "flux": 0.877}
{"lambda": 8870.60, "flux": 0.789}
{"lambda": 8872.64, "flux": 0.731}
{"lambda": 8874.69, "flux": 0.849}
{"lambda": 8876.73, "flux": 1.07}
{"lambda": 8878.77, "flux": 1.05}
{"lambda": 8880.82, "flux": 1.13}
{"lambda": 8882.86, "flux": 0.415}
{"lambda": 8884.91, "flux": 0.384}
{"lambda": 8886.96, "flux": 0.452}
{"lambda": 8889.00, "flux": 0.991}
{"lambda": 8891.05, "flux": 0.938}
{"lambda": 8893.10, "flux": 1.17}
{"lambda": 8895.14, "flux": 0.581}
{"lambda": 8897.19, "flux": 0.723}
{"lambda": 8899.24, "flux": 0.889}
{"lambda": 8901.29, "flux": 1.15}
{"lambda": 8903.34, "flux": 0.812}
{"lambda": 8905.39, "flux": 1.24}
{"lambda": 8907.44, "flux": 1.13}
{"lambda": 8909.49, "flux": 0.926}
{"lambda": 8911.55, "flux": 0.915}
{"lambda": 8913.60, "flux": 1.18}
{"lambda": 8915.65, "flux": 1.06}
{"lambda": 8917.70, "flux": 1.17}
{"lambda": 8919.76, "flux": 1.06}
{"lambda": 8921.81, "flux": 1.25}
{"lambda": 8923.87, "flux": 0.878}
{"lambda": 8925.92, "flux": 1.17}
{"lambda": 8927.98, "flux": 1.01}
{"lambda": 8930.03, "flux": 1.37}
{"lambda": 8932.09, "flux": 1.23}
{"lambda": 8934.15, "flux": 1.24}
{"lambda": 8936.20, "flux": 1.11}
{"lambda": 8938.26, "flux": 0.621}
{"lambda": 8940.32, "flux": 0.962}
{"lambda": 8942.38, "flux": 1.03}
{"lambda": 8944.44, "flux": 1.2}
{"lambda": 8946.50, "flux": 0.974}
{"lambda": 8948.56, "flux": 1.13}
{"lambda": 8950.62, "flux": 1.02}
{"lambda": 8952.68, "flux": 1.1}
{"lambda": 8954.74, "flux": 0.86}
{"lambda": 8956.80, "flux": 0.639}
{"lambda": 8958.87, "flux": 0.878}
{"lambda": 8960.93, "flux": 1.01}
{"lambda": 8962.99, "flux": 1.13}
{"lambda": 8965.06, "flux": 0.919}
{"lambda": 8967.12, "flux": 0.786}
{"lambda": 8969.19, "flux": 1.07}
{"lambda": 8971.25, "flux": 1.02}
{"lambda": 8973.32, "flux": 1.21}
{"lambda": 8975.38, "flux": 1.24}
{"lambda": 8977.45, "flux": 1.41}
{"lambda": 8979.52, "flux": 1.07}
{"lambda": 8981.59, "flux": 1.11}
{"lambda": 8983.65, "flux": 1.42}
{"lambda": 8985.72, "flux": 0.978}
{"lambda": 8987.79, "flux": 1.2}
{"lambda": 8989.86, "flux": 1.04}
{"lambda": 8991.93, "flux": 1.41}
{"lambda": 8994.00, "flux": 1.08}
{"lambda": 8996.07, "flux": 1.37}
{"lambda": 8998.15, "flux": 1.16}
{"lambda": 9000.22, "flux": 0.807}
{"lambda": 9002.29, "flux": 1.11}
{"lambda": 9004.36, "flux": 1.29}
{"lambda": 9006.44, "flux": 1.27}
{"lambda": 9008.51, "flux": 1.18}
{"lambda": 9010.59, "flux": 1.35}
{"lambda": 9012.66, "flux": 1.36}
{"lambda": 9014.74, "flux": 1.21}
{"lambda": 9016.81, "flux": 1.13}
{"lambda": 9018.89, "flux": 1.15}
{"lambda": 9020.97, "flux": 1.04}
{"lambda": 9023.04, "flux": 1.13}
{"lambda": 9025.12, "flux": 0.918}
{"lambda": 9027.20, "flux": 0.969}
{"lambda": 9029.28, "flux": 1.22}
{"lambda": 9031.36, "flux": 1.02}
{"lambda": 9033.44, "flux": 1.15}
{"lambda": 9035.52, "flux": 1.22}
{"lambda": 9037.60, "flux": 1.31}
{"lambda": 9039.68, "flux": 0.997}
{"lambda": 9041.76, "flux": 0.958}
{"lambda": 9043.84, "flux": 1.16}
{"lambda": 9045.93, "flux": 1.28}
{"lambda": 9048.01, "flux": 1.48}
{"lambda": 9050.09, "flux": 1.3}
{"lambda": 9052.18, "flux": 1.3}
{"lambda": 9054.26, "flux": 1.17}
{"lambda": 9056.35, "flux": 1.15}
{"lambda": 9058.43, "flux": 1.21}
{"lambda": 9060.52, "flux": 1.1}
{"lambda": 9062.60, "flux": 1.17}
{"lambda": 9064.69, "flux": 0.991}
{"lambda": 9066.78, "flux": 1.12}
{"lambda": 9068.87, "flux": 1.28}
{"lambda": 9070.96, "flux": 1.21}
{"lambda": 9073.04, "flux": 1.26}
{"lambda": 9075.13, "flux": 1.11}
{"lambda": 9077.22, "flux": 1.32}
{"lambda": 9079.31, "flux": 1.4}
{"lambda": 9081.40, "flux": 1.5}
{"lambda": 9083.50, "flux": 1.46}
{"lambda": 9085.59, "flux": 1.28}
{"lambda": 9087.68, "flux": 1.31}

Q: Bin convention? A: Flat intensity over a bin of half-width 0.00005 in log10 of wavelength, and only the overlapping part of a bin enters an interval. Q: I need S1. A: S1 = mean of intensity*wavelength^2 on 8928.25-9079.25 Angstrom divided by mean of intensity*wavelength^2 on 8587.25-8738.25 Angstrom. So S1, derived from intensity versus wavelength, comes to 1.41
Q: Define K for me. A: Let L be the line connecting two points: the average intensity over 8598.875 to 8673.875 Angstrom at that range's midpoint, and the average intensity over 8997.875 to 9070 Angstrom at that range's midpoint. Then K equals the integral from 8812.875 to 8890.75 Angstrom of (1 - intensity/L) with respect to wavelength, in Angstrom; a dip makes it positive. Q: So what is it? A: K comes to 2.9 Angstrom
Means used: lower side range 0.85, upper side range 1.16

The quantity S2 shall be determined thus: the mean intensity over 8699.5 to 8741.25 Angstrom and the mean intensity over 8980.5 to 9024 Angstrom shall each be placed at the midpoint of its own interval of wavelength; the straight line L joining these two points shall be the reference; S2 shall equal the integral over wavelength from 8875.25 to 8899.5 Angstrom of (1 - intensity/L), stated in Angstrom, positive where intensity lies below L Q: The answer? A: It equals 5.3 Angstrom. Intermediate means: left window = 0.845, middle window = 0.815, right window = 1.18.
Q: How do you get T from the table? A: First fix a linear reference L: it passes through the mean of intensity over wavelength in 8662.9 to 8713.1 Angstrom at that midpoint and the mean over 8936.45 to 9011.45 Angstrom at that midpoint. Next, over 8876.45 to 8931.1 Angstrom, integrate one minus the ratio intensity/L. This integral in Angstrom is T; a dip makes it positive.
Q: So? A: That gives 3.8 Angstrom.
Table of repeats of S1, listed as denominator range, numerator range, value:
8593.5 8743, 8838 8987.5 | 1.23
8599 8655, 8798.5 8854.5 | 1.30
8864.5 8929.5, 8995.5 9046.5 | 1.24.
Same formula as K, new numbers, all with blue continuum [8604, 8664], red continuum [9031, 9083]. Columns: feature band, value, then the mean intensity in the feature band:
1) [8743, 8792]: -1.02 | 0.98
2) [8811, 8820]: -1.99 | 1.22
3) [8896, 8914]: 1.56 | 0.986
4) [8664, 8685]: -1.60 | 0.946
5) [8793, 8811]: 0.35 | 0.97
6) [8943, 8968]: 3.34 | 0.973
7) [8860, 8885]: 4.27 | 0.871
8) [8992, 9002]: 0.22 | 1.13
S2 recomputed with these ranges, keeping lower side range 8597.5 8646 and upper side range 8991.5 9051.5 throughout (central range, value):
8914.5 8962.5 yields 2.45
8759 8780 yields 1.30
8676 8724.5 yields 1.92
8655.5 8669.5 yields 0.49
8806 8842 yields -2.16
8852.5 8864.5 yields 0.98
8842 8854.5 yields -0.96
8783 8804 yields -2.17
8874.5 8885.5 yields 2.30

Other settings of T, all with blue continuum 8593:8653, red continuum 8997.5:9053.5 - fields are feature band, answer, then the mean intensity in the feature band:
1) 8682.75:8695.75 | 0.4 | 0.868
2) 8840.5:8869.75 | 0.0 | 1.03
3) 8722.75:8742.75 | 1.1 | 0.877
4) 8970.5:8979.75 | -0.7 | 1.21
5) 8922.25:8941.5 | 0.3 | 1.07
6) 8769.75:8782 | -1.9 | 1.12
